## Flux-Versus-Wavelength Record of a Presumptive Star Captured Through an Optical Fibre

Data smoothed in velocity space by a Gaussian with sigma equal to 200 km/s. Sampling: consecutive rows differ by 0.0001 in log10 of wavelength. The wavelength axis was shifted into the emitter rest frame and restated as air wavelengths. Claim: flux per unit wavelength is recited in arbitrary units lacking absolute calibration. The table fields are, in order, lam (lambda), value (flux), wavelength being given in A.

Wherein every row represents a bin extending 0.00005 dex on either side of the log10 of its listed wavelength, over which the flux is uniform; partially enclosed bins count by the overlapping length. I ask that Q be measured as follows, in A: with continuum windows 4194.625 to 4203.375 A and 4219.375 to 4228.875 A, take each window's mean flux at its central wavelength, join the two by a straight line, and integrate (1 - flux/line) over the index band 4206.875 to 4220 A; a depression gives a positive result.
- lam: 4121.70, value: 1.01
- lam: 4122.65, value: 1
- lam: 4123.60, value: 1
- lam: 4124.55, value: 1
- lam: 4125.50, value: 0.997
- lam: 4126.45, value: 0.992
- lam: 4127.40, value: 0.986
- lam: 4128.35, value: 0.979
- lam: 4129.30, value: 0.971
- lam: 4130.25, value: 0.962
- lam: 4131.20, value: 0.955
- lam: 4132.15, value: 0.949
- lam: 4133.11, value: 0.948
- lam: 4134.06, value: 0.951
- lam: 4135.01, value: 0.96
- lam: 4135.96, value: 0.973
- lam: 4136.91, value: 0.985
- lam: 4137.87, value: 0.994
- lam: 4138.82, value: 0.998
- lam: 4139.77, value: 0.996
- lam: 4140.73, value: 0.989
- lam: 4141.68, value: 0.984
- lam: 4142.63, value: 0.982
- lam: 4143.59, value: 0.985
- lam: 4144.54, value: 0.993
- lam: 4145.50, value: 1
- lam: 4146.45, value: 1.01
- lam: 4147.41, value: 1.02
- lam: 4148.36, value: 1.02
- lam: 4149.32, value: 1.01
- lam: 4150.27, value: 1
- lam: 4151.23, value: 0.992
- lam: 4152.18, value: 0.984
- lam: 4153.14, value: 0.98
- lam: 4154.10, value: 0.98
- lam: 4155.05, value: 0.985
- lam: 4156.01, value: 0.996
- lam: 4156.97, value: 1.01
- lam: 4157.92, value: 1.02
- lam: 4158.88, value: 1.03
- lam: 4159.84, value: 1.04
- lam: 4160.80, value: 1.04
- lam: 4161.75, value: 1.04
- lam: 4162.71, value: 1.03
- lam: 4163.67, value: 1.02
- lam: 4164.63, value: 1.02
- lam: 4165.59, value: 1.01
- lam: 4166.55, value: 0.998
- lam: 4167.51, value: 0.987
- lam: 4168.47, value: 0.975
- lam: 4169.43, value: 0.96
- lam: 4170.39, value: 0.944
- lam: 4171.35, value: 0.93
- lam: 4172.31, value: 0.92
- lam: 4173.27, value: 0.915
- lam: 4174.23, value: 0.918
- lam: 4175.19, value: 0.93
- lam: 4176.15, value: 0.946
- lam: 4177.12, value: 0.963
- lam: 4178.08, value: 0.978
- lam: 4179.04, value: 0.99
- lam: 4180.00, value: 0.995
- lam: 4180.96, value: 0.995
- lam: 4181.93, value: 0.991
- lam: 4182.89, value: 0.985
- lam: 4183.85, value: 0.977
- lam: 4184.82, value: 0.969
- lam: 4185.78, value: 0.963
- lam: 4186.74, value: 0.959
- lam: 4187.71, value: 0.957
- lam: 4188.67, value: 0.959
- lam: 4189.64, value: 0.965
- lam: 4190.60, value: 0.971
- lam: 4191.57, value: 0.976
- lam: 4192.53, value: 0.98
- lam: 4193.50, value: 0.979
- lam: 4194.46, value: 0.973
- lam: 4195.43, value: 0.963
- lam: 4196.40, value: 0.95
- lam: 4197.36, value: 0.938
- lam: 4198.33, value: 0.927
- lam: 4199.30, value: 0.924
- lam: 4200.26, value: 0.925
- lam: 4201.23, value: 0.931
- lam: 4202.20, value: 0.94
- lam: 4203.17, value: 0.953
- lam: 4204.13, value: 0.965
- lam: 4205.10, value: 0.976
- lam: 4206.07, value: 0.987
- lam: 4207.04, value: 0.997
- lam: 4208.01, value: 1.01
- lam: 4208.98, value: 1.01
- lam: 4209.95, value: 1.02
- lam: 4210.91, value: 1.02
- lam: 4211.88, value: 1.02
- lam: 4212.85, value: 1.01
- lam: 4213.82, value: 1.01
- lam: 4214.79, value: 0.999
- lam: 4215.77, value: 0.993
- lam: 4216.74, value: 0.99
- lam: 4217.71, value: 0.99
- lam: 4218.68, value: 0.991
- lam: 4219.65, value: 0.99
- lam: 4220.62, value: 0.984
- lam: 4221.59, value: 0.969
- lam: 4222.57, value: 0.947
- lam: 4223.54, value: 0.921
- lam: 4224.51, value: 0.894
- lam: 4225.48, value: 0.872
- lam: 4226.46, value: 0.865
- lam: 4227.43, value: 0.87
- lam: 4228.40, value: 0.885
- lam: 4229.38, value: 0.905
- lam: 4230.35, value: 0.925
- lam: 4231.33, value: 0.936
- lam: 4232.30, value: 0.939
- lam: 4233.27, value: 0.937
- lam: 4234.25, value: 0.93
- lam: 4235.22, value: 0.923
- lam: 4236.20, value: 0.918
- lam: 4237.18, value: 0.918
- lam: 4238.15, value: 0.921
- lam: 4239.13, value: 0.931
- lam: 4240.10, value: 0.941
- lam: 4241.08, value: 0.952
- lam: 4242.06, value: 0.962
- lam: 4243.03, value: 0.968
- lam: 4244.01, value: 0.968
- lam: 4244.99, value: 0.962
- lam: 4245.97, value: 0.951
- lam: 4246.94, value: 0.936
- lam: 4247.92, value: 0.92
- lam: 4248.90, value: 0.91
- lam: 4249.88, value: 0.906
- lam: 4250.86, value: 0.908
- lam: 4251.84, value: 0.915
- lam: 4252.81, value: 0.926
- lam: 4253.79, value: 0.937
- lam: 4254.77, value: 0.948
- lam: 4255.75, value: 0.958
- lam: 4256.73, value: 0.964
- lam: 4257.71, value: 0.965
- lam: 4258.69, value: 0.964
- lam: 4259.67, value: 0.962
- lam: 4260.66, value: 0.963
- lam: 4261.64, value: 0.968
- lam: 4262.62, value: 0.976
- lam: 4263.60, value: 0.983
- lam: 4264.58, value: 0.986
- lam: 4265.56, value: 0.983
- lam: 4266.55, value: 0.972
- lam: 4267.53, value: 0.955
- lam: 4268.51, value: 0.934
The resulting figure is -1.1 A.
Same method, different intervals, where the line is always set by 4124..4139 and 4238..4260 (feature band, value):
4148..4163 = -0.6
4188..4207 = 0.0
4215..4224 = -0.2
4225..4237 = 0.5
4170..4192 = 0.0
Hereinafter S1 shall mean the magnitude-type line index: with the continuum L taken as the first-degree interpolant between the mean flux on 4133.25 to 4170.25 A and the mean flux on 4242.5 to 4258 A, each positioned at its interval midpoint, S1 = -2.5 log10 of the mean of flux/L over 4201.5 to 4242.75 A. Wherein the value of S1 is 0.002 mag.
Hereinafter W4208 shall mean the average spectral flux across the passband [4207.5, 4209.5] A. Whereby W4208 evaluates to 1.01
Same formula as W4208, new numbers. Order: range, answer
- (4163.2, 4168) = 1.01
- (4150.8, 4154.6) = 0.985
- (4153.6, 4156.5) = 0.986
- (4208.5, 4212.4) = 1.02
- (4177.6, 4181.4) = 0.992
